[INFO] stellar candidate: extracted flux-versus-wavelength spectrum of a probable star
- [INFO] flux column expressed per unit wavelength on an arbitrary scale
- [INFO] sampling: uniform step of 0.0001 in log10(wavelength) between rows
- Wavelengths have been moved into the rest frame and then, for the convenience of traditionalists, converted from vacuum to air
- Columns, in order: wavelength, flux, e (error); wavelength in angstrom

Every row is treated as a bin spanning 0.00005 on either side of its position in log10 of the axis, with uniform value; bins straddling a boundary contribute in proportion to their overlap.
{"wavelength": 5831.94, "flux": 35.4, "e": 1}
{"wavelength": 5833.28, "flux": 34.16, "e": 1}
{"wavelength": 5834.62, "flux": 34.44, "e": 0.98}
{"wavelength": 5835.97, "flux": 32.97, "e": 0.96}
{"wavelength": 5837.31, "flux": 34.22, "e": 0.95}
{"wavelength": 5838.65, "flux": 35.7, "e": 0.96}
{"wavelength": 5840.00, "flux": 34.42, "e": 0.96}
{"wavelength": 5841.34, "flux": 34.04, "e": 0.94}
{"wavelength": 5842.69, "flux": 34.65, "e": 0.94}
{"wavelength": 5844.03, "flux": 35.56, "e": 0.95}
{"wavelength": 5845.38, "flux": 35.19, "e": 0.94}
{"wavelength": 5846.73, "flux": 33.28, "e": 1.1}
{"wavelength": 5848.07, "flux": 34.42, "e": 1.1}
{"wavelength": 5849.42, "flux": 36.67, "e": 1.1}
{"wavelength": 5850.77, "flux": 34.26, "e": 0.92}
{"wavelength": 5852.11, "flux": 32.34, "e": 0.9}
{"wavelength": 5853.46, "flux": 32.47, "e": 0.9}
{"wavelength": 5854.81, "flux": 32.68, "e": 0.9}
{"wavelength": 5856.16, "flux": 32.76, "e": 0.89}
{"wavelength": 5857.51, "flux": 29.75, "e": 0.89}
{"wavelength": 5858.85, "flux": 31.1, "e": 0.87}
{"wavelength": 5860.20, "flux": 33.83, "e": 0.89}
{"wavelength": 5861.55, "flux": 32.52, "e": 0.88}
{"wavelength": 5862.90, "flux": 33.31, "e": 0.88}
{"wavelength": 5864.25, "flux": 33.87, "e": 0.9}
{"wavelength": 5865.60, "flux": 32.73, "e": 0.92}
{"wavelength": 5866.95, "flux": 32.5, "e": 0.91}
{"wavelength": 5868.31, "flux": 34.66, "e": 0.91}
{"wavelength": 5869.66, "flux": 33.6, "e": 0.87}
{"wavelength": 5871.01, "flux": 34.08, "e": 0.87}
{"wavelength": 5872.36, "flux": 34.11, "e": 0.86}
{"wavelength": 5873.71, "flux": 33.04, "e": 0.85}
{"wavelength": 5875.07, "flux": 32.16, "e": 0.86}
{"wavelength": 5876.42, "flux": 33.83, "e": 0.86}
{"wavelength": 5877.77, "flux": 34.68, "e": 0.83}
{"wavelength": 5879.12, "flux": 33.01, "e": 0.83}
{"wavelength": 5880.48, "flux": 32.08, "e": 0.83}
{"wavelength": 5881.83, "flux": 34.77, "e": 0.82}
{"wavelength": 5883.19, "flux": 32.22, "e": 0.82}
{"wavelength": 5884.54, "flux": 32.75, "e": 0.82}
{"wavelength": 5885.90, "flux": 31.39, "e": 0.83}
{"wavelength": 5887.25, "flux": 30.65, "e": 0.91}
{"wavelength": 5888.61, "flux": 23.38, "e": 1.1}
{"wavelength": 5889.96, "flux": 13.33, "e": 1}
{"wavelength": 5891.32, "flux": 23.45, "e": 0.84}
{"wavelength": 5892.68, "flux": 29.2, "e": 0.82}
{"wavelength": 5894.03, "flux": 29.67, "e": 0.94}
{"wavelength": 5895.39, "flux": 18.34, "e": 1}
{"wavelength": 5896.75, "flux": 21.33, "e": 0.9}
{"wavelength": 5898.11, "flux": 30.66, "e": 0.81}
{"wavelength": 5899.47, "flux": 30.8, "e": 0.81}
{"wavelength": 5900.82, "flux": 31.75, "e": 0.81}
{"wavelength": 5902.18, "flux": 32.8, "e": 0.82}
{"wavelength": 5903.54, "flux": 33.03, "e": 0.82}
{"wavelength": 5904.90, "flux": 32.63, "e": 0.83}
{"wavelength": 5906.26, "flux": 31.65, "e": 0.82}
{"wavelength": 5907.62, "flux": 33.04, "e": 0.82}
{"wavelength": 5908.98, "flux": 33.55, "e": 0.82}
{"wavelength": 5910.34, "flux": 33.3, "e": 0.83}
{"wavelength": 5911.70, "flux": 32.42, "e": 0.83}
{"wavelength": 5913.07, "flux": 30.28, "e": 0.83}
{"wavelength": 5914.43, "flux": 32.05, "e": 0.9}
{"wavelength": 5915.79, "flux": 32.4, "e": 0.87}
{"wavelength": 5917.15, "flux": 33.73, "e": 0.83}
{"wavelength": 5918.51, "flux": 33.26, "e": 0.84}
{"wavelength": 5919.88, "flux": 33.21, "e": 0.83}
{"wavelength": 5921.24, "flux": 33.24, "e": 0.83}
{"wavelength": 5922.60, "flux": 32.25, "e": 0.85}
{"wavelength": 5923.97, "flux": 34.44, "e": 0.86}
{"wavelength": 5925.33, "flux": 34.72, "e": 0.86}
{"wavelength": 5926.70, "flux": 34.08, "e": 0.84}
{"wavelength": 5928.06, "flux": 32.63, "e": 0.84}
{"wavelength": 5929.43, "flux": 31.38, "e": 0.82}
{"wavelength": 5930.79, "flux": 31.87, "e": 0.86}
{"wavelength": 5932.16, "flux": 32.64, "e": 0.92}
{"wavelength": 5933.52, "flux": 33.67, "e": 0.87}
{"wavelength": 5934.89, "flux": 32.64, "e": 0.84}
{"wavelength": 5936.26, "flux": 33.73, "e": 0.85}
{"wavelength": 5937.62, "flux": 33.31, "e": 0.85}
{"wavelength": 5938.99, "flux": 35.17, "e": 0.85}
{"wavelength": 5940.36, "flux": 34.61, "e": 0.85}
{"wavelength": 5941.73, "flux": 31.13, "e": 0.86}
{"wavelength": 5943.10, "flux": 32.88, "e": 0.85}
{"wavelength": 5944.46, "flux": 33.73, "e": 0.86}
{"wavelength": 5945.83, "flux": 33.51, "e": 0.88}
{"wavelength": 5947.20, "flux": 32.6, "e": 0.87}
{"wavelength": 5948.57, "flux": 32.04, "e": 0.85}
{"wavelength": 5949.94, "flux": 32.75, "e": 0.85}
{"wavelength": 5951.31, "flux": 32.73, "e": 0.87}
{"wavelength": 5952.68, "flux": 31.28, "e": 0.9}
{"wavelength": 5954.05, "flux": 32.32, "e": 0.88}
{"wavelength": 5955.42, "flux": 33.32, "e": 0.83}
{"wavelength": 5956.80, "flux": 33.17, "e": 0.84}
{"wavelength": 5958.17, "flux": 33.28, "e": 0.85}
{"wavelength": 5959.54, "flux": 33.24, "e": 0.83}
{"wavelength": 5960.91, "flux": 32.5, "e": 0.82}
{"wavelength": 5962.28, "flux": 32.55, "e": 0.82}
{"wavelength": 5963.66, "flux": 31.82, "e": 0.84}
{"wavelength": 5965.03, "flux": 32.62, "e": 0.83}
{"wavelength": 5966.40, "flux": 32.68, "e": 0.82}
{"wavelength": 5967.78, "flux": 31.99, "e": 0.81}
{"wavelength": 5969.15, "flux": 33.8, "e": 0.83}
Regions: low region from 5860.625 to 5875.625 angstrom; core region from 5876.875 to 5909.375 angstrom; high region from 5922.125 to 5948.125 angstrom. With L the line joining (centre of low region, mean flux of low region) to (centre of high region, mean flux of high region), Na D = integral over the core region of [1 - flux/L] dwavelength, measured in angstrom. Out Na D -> 3.6 angstrom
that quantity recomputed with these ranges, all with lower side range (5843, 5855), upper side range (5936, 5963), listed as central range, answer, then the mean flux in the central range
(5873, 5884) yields 0.20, 33.2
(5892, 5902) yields 1.77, 27.7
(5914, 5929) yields 0.02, 33.3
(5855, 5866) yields 0.50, 32.5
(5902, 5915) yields 0.39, 32.5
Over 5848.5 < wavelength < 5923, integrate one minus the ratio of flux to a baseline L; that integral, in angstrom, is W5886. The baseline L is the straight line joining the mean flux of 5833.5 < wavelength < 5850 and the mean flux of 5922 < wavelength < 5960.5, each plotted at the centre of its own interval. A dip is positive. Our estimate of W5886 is 5.29 angstrom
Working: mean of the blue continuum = 34.6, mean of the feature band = 31.5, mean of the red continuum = 33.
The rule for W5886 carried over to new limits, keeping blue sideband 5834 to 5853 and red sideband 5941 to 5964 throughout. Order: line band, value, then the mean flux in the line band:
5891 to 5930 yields 2.4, 31.3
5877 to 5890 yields 1.2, 30.7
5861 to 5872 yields 0.2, 33.4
